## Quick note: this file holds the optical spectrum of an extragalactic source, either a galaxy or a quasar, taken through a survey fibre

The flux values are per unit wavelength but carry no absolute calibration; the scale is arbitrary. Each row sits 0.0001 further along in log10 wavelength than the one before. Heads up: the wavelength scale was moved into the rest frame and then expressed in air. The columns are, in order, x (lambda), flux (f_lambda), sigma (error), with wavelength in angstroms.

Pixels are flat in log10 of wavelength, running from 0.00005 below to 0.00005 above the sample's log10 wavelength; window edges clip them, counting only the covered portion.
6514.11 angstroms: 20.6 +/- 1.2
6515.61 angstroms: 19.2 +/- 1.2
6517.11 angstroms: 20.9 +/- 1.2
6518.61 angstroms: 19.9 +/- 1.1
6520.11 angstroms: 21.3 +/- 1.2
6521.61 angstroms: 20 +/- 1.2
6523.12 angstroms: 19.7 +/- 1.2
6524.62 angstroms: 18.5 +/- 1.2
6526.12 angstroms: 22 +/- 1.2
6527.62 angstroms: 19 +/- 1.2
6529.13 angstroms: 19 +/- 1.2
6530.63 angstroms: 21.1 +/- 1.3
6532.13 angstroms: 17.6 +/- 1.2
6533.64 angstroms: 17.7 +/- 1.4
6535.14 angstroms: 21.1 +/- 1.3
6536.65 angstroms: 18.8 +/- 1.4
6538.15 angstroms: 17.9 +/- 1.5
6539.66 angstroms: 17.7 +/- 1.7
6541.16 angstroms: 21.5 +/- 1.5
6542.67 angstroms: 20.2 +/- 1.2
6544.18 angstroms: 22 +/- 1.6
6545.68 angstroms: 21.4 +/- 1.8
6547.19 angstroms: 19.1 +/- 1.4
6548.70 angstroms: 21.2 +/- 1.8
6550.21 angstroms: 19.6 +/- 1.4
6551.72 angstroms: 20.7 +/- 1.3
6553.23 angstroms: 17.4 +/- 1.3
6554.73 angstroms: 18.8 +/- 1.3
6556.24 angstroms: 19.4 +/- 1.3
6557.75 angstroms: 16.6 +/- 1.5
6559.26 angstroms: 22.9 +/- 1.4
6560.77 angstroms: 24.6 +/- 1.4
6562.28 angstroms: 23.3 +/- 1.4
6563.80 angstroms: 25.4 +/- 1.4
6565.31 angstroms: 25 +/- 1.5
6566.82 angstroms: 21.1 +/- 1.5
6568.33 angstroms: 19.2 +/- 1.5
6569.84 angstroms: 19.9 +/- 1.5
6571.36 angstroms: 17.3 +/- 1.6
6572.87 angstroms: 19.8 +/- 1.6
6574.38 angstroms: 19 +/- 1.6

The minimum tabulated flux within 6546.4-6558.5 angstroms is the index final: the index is 16.6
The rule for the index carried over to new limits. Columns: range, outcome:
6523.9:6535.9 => 17.6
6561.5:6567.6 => 21.1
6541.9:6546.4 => 20.2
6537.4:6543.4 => 17.7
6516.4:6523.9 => 19.7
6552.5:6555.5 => 17.4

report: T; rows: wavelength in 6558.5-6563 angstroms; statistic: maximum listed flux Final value 24.6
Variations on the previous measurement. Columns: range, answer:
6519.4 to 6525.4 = 21.3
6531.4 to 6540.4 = 21.1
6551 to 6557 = 20.7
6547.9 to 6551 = 21.2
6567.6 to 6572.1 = 19.9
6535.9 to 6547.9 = 22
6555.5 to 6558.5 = 19.4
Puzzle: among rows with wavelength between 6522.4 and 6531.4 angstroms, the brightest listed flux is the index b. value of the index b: 22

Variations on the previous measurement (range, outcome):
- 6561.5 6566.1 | 25.4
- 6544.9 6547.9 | 21.4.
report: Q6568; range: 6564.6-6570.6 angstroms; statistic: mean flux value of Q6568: 21.3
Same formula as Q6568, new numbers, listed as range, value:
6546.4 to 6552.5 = 20.1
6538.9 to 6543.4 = 19.8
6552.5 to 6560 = 19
